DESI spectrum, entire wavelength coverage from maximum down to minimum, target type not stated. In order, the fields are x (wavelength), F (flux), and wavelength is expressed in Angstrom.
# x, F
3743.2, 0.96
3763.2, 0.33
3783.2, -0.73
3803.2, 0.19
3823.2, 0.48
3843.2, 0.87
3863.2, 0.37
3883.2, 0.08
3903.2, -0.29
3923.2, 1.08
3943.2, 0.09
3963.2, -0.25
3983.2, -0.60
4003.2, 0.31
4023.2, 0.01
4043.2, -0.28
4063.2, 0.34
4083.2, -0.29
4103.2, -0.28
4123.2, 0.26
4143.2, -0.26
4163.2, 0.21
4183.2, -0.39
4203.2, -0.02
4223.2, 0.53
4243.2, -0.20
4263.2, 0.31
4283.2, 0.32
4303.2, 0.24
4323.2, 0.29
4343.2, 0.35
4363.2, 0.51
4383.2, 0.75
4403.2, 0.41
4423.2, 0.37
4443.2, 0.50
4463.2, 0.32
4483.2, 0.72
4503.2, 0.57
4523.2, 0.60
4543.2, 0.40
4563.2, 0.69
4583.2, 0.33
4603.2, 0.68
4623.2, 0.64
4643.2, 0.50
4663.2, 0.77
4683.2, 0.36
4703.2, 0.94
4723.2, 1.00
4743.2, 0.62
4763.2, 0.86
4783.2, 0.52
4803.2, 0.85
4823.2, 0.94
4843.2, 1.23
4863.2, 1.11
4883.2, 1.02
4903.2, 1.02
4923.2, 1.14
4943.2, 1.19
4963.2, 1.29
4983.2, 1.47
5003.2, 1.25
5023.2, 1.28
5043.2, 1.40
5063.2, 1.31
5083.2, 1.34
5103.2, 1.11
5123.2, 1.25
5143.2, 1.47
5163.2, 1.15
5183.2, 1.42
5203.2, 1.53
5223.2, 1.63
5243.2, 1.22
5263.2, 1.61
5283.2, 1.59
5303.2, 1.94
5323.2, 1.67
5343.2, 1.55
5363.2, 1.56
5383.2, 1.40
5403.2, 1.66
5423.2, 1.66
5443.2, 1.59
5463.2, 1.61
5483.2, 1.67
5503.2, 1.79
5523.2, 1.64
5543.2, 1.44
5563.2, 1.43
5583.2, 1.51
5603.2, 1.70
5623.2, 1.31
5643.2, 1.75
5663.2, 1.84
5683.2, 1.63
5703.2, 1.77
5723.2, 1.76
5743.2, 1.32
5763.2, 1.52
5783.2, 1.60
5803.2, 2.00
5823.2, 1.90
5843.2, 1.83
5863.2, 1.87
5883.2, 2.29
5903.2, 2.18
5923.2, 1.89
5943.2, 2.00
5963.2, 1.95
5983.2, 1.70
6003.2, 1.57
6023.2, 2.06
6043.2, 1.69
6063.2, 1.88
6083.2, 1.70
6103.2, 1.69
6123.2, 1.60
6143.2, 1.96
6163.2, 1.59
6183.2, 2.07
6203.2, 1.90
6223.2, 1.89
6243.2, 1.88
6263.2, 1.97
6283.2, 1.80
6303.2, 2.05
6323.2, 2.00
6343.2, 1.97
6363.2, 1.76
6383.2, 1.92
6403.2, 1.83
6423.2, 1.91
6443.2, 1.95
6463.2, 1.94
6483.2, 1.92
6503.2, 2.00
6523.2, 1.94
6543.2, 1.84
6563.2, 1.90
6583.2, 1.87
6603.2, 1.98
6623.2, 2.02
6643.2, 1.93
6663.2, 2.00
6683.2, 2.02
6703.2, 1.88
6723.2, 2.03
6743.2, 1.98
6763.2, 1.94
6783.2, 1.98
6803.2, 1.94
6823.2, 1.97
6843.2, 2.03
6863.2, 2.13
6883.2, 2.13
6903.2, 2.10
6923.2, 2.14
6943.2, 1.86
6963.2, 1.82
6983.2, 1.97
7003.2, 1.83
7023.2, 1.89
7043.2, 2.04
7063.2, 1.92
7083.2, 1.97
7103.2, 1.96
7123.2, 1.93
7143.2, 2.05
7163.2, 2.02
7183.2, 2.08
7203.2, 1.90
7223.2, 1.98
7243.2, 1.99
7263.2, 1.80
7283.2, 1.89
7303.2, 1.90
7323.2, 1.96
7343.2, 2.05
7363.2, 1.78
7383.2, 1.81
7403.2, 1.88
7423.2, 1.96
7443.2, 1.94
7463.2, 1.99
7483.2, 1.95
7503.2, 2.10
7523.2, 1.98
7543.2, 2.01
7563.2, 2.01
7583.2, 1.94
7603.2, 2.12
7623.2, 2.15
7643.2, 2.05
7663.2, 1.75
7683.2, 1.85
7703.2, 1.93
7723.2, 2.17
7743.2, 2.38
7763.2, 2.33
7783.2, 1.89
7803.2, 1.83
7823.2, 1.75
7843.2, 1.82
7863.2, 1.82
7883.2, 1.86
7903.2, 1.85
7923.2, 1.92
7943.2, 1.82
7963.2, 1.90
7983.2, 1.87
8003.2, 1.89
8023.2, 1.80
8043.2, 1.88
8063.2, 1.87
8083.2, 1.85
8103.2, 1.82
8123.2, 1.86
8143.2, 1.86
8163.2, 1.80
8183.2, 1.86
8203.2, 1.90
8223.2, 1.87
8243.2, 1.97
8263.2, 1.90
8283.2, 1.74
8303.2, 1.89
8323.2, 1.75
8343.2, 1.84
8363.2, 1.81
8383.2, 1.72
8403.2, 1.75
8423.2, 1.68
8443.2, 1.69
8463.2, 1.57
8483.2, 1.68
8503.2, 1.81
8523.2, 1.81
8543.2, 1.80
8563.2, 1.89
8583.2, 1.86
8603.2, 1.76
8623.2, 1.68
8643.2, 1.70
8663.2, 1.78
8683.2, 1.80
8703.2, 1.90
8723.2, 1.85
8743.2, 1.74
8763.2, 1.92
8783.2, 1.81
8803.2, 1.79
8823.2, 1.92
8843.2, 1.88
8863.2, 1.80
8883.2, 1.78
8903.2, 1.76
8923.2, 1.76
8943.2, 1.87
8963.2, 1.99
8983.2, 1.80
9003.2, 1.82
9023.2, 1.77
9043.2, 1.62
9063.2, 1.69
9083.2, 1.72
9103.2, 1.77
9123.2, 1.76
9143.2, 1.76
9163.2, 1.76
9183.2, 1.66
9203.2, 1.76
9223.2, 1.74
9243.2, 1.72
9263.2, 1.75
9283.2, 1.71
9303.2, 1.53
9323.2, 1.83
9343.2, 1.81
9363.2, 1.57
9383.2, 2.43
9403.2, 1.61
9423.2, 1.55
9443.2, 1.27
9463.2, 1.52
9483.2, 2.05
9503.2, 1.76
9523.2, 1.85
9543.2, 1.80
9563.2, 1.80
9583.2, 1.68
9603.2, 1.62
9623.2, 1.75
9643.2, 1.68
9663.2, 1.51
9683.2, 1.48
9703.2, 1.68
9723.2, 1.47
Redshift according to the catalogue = 0.18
